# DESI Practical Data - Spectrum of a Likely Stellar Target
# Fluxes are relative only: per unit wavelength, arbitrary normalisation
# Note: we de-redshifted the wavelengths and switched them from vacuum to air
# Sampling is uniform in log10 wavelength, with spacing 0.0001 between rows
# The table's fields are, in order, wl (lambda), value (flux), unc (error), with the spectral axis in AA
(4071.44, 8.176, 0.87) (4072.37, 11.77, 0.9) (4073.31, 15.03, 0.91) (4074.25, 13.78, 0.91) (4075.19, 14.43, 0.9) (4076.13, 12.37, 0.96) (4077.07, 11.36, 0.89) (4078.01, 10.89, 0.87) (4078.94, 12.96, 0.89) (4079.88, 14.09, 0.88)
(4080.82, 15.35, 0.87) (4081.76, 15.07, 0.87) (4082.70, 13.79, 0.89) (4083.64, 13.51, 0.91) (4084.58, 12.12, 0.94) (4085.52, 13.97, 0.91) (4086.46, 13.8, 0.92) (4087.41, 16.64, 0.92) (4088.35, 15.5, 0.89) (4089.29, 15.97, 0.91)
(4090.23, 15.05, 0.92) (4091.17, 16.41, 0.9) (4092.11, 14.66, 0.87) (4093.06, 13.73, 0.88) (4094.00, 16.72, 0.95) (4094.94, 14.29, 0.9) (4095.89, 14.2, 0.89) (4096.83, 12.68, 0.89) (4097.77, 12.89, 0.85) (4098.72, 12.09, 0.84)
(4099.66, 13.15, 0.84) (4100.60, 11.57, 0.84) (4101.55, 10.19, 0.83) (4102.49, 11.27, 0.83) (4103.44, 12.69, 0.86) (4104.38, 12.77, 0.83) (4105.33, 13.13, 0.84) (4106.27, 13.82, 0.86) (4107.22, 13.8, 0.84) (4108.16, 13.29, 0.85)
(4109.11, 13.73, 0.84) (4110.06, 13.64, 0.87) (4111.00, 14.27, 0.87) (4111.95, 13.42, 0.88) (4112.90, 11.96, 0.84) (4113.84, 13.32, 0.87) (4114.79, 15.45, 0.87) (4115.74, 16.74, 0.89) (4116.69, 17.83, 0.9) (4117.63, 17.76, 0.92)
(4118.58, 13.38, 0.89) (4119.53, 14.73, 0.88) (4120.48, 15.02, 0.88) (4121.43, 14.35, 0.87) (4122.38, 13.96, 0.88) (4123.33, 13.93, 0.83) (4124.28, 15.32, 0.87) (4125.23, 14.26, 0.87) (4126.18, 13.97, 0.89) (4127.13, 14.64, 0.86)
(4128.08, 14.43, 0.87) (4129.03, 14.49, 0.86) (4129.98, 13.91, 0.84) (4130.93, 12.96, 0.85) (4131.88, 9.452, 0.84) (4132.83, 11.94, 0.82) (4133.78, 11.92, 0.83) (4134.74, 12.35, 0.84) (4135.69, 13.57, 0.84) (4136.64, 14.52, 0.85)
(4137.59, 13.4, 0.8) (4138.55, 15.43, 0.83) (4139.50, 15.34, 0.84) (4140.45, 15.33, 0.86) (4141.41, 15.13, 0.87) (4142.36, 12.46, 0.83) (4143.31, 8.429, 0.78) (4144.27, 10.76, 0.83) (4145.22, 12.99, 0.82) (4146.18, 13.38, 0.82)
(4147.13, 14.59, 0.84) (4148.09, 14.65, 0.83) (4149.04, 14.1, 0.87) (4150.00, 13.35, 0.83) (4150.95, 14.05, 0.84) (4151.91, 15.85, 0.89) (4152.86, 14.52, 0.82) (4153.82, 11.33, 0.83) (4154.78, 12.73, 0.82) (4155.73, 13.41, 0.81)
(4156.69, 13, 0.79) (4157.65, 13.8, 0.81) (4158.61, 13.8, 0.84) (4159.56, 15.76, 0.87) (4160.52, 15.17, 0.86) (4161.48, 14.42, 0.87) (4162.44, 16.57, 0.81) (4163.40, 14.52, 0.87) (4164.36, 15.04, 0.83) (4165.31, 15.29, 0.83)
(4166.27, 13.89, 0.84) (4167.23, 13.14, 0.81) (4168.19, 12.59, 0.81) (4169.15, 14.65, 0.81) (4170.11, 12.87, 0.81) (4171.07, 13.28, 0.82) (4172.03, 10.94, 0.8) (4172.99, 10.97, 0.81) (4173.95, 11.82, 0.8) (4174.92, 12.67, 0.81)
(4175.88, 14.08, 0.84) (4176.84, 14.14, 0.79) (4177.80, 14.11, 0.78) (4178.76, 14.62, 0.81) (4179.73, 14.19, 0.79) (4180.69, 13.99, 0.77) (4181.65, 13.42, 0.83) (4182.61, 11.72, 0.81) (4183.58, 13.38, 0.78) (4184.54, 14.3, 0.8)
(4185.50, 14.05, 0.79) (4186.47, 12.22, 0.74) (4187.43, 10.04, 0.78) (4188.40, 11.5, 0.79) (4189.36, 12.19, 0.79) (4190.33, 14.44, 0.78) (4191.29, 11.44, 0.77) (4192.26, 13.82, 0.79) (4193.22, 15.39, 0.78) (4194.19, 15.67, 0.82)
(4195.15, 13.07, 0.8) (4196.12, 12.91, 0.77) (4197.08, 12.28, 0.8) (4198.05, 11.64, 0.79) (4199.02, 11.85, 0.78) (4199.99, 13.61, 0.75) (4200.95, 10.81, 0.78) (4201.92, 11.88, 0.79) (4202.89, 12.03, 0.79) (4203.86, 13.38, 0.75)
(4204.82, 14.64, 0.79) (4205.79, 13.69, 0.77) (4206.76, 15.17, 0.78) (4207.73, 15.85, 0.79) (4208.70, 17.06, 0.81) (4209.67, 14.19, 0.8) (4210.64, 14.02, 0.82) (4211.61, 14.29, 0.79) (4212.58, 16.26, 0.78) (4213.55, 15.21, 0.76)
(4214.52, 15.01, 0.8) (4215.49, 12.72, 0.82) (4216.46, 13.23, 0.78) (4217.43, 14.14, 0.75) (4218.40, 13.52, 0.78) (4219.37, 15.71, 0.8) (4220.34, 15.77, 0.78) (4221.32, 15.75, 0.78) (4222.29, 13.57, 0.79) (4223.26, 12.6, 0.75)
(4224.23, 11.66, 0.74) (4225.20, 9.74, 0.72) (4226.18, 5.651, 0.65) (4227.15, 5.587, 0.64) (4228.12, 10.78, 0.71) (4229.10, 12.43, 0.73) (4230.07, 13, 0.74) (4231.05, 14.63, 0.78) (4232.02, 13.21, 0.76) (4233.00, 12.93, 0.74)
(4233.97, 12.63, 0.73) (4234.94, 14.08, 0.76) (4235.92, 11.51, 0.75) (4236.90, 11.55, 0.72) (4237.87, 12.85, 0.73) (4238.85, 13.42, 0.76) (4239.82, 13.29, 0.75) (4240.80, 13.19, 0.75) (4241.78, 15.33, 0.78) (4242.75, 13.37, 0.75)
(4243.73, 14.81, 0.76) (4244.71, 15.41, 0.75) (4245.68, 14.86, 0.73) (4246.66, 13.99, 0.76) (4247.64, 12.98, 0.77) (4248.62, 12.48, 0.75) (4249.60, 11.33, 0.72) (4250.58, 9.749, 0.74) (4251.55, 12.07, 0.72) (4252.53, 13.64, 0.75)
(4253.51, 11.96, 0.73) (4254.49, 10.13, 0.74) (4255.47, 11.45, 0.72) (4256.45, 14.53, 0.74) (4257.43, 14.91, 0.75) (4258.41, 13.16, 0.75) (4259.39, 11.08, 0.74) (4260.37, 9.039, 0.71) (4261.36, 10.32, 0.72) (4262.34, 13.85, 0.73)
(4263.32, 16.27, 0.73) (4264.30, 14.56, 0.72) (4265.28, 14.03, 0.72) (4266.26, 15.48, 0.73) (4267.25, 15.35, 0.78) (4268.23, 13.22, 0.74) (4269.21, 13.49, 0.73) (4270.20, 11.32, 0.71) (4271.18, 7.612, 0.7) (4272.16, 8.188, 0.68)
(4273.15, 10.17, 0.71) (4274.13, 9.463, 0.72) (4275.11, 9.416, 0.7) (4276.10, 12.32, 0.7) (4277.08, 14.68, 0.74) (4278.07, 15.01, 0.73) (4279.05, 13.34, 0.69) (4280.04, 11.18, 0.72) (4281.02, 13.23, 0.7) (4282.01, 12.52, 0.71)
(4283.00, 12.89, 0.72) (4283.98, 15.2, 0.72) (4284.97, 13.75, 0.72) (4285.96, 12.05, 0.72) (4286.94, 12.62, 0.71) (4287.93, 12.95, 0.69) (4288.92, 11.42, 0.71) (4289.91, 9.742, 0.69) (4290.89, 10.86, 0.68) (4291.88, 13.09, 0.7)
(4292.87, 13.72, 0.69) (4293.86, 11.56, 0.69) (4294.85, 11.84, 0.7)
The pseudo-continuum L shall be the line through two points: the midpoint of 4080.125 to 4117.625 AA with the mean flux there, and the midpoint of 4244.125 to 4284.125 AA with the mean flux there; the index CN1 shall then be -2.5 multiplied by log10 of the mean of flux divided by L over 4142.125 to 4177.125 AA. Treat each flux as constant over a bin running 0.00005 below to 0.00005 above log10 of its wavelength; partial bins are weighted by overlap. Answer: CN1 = -0.001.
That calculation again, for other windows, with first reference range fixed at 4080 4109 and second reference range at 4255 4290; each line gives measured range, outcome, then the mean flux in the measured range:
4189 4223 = -0.072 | 13.9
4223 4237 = 0.124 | 11.4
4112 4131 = -0.078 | 14.6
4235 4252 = -0.031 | 13.1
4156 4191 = -0.021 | 13.5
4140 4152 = 0.004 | 13.4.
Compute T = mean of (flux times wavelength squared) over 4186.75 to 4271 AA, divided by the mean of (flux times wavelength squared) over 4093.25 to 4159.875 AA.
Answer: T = 1.00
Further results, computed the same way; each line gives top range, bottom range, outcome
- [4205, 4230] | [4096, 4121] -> 1.03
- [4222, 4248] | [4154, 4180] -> 0.95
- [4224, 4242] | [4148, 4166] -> 0.87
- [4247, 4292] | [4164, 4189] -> 0.98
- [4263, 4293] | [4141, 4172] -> 0.97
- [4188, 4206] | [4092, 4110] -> 1.03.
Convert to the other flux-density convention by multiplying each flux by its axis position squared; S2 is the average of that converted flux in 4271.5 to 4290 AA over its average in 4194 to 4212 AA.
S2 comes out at 0.93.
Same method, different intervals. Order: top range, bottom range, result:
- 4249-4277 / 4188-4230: 0.94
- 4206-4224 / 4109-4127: 1.05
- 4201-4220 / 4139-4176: 1.07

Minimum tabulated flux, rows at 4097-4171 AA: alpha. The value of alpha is 8.429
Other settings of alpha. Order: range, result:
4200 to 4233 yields 5.587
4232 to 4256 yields 9.749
